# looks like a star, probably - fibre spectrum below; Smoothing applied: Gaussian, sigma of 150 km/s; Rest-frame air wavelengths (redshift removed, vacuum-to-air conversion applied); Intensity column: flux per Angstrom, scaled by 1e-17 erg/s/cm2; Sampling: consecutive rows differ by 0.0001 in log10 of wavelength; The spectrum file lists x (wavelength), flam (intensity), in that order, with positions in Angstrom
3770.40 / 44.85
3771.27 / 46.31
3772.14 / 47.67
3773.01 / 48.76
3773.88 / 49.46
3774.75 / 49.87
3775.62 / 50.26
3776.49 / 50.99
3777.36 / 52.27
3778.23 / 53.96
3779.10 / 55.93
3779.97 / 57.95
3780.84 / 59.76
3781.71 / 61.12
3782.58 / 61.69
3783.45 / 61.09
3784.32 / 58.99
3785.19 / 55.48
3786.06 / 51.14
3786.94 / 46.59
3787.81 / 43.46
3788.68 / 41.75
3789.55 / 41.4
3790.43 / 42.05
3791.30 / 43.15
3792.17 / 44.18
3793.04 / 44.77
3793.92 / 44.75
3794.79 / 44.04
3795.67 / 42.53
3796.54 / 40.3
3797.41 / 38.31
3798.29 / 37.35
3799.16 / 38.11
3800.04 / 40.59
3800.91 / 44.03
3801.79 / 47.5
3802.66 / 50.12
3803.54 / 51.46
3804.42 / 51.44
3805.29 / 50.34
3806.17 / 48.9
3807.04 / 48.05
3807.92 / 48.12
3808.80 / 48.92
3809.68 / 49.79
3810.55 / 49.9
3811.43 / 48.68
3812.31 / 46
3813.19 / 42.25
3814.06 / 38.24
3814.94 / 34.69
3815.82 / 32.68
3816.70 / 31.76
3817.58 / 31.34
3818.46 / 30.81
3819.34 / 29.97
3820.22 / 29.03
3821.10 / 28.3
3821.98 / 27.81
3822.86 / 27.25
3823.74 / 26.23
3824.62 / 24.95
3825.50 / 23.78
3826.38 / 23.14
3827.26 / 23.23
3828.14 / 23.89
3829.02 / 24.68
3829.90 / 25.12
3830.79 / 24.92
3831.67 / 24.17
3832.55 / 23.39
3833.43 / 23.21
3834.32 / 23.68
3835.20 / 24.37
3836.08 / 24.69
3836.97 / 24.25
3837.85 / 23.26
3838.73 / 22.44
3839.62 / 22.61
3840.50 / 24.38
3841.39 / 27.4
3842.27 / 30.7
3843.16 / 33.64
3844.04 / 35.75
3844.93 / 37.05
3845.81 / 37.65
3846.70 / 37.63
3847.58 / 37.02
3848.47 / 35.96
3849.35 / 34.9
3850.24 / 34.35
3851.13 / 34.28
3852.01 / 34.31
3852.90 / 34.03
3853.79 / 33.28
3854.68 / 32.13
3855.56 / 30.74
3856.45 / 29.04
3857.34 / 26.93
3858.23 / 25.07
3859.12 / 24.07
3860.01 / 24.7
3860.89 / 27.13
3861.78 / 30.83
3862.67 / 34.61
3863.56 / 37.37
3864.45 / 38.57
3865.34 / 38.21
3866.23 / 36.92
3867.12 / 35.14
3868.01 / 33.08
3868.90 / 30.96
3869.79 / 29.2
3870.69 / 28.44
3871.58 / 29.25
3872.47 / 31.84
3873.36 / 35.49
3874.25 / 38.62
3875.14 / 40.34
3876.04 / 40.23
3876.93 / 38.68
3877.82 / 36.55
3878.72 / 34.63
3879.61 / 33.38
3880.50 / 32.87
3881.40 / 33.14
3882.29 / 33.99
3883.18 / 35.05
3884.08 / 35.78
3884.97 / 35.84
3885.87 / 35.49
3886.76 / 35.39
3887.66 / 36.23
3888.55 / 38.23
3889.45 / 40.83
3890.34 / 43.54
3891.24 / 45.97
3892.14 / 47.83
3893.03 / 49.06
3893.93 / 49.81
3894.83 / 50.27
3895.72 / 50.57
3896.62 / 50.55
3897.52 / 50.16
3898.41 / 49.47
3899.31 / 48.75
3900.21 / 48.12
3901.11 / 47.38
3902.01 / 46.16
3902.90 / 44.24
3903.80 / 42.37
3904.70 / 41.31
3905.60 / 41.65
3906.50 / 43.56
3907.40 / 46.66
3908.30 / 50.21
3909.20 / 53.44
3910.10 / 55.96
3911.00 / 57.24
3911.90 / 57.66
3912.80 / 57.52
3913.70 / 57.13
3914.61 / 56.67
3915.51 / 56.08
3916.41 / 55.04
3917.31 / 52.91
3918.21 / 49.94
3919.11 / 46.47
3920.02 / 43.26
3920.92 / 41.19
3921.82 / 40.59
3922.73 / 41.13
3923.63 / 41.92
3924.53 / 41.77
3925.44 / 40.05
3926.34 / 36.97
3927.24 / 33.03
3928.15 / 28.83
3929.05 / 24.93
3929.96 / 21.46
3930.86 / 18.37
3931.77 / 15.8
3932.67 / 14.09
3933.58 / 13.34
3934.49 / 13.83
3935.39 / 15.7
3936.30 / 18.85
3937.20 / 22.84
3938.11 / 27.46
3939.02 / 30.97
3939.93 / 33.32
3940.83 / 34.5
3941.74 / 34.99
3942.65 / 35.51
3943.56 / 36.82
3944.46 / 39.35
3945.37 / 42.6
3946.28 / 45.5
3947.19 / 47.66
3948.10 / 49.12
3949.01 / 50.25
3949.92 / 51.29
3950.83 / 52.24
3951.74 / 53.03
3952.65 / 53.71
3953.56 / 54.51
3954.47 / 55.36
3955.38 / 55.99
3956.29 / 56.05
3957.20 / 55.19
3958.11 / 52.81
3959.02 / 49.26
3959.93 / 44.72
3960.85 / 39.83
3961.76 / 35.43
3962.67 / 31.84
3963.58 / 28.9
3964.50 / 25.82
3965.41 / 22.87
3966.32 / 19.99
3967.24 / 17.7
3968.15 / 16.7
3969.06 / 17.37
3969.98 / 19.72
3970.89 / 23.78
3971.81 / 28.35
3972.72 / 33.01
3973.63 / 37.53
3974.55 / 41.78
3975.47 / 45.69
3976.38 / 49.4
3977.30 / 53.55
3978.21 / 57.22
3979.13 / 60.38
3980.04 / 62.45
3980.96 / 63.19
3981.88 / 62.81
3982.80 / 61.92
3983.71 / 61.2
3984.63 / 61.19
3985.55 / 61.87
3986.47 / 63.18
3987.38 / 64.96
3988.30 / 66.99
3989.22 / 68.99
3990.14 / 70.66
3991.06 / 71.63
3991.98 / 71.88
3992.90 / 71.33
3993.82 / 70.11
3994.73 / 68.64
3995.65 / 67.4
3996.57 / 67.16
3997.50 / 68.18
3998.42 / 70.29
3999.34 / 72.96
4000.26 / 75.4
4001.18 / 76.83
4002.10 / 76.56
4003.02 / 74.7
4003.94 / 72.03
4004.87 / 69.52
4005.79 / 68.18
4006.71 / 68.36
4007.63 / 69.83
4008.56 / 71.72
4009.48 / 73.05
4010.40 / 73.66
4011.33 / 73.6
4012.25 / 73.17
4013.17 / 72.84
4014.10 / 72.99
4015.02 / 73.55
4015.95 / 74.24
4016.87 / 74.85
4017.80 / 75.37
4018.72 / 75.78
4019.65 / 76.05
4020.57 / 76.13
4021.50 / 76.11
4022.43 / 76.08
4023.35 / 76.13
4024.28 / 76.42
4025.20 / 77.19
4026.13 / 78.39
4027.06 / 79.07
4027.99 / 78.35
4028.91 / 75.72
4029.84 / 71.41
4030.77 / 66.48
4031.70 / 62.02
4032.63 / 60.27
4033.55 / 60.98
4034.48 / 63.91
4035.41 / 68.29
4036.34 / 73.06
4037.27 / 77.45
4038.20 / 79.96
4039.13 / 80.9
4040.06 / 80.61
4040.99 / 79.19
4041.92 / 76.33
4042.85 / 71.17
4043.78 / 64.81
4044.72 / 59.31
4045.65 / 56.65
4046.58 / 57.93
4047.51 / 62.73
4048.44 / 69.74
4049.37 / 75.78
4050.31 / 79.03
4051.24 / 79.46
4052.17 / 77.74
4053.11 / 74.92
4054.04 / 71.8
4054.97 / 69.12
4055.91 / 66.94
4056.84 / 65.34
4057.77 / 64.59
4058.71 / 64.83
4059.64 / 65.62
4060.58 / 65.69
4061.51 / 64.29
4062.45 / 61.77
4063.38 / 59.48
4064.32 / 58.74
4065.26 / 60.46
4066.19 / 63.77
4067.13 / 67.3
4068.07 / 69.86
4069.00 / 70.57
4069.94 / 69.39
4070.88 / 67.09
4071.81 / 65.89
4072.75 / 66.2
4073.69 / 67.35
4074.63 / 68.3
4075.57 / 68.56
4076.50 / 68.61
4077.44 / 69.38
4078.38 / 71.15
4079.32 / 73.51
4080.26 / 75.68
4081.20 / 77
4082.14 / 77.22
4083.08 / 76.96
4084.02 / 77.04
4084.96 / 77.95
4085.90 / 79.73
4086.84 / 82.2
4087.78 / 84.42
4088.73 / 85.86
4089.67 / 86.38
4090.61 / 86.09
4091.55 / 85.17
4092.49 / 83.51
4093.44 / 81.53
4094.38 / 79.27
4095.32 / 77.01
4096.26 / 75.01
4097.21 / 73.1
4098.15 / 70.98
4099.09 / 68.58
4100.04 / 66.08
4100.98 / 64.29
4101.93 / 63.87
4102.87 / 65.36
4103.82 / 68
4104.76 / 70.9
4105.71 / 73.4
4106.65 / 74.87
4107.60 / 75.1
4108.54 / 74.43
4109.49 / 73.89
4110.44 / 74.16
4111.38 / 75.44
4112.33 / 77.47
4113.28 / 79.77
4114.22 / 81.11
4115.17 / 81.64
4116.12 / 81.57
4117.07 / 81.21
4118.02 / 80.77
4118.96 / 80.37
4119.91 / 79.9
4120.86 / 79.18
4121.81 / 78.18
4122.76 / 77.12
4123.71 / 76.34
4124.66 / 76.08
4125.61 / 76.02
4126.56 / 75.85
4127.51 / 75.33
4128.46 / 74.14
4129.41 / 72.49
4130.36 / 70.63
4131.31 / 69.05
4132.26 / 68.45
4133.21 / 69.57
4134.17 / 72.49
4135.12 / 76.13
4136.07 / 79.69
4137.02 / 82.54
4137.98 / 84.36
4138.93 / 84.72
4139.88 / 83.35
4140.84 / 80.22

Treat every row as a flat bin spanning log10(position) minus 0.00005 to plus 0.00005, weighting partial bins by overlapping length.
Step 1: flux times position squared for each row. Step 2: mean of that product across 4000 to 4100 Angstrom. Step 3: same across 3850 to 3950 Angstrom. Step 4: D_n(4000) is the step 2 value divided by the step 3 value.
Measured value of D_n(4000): 2.0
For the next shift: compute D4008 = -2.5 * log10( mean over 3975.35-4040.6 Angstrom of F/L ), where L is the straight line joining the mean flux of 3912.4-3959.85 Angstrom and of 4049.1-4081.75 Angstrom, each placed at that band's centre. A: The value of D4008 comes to -0.24 mag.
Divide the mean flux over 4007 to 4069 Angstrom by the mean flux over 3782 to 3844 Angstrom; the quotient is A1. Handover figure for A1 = 1.90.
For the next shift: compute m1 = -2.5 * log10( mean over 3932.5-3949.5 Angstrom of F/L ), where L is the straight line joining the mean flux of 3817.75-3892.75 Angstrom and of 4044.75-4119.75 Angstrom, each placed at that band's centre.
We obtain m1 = 0.42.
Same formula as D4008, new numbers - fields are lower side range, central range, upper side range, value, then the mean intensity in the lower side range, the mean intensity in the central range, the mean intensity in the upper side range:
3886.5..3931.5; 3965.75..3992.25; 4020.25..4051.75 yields 0.221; 44.9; 49.2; 72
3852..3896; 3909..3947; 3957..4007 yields 0.174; 35.6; 37.7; 53.8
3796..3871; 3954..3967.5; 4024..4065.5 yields 0.354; 33.6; 39.8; 69.7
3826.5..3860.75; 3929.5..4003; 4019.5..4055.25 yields 0.227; 28.7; 46.5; 72.2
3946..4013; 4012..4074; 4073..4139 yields -0.081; 55.2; 70.4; 75.8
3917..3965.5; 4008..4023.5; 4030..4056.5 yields -0.206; 37.9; 74.4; 70.2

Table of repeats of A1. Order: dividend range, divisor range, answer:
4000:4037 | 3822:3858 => 2.54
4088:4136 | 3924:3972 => 2.19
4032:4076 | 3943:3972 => 1.71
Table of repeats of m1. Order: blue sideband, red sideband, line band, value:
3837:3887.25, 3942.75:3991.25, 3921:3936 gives 0.43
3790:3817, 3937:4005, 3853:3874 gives 0.42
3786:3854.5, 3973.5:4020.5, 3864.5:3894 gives 0.25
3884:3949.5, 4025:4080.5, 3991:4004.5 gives -0.23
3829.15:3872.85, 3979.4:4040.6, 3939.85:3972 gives 0.40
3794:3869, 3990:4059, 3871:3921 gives 0.06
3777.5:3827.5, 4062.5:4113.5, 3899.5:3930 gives 0.19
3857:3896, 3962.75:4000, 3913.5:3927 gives -0.09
